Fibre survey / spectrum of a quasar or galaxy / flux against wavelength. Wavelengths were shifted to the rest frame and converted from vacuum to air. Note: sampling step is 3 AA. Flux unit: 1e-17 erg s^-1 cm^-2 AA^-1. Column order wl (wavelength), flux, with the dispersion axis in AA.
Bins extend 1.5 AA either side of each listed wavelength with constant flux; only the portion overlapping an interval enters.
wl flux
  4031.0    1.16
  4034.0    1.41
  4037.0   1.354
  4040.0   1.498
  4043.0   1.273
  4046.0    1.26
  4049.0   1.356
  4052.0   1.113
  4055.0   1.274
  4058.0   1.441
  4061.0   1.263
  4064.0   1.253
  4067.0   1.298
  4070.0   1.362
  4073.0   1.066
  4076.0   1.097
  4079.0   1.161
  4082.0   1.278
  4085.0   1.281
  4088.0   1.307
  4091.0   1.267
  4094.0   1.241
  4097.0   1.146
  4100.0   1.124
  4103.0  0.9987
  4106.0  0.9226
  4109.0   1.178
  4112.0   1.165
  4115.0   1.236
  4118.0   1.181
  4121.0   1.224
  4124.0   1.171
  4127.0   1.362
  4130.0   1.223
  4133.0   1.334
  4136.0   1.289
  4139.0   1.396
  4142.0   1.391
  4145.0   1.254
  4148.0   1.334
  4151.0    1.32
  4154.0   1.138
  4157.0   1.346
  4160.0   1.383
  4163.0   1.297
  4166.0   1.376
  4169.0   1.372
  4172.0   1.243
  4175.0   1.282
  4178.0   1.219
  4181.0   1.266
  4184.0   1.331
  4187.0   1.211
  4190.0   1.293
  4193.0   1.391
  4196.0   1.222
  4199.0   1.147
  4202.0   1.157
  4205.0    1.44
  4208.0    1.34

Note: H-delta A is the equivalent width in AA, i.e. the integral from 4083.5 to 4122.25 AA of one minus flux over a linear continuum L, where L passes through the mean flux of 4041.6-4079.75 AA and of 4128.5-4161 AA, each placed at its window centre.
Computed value 3.2 AA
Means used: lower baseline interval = 1.25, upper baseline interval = 1.31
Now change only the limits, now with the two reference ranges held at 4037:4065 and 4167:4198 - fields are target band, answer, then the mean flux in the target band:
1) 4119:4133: 0.4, 1.25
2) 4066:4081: 1.2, 1.2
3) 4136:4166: -0.7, 1.32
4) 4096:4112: 2.7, 1.08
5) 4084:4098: 0.5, 1.25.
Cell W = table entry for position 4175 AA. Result 1.282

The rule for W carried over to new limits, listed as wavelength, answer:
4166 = 1.376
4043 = 1.273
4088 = 1.307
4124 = 1.171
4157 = 1.346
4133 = 1.334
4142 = 1.391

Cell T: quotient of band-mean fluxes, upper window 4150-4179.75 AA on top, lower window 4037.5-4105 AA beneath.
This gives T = 1.04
